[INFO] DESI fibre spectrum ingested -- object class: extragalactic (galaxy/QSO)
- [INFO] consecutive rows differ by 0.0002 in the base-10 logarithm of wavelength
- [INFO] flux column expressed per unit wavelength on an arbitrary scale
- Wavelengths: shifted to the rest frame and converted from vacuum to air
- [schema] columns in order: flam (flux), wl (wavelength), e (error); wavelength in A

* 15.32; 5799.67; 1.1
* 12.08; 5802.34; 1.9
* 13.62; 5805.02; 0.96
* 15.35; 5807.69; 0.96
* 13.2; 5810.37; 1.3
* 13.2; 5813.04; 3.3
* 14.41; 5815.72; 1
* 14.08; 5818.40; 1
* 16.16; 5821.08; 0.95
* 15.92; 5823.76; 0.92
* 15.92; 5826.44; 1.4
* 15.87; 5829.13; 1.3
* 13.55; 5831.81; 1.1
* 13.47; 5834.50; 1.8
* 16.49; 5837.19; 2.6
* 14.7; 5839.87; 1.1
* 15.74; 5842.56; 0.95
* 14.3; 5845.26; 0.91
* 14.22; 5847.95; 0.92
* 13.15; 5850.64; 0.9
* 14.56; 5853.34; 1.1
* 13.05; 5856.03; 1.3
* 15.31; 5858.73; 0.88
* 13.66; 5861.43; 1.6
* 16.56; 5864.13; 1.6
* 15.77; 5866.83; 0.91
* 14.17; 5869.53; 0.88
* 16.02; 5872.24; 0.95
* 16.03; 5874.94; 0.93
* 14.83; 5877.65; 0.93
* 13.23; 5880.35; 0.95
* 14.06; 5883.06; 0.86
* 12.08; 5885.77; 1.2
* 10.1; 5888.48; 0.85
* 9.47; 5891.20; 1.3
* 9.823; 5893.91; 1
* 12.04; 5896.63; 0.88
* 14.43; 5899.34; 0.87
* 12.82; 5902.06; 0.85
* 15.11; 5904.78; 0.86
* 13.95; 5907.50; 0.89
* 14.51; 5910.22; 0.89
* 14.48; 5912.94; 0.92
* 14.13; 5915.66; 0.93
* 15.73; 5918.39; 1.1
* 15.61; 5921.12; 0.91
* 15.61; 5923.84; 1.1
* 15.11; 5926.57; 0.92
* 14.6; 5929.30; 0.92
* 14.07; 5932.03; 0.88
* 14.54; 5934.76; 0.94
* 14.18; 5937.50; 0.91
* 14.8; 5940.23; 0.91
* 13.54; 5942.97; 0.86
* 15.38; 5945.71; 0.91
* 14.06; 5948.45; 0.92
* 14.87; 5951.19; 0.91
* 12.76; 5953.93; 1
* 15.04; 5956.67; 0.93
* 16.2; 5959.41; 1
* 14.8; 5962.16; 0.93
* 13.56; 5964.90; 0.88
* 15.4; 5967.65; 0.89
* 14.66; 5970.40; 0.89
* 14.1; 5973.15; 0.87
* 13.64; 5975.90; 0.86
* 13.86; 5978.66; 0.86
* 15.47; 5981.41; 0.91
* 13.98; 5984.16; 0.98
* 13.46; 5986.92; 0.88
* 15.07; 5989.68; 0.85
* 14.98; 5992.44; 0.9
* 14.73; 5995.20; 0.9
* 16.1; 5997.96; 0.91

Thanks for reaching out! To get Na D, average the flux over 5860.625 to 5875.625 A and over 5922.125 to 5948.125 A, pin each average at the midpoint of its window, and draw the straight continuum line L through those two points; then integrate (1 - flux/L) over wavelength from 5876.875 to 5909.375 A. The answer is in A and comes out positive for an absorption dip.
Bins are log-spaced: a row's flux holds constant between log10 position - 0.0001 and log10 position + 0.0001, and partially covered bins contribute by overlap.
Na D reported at 5.3 A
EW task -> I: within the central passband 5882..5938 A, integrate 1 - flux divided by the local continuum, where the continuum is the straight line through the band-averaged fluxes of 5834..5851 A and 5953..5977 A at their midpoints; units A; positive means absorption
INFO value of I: 3.7 A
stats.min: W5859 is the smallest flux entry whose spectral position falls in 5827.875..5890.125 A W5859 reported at 10.1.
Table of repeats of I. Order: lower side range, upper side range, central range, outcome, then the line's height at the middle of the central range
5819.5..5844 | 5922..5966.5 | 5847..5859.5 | 0.96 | 15.2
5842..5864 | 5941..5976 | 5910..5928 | -0.78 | 14.4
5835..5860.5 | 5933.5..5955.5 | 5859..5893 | 1.54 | 14.5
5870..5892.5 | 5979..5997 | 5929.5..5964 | -1.02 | 14.1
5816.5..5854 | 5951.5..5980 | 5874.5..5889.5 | 1.43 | 14.7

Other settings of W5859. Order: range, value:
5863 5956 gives 9.47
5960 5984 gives 13.56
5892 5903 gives 9.823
